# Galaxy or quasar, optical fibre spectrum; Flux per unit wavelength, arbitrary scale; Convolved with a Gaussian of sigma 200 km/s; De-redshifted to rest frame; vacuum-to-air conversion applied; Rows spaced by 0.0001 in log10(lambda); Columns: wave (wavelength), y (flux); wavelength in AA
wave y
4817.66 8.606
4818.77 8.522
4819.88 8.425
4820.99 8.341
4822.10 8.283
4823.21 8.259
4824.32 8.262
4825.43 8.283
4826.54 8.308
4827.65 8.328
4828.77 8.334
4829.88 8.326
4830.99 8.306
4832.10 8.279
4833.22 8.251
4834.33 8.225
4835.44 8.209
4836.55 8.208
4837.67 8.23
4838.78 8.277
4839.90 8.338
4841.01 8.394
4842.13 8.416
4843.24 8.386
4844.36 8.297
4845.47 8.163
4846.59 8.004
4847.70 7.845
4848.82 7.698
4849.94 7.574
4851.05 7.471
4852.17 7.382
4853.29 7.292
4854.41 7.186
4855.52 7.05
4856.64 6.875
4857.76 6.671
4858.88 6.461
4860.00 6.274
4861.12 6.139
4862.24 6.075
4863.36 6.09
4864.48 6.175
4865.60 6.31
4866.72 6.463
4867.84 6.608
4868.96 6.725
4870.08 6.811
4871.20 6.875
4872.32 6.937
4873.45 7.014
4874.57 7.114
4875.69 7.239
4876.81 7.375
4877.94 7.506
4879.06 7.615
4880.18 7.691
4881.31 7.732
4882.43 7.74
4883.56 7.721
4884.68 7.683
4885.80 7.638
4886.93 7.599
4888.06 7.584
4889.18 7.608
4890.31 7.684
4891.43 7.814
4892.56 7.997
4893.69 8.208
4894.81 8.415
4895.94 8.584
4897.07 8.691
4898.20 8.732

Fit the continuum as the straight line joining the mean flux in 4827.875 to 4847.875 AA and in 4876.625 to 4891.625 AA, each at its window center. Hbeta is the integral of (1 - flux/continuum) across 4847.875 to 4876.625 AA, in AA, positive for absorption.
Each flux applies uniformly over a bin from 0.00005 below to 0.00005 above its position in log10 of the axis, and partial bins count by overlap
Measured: 4.0 AA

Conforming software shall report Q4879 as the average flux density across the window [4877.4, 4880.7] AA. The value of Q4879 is 7.62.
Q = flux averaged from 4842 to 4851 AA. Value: 8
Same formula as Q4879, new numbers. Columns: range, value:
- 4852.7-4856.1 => 7.18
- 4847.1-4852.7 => 7.6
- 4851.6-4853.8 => 7.32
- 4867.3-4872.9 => 6.79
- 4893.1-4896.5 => 8.4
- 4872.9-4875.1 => 7.07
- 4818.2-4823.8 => 8.37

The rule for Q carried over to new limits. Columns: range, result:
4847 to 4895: 7.2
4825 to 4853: 8.13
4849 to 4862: 6.94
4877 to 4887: 7.65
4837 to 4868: 7.3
